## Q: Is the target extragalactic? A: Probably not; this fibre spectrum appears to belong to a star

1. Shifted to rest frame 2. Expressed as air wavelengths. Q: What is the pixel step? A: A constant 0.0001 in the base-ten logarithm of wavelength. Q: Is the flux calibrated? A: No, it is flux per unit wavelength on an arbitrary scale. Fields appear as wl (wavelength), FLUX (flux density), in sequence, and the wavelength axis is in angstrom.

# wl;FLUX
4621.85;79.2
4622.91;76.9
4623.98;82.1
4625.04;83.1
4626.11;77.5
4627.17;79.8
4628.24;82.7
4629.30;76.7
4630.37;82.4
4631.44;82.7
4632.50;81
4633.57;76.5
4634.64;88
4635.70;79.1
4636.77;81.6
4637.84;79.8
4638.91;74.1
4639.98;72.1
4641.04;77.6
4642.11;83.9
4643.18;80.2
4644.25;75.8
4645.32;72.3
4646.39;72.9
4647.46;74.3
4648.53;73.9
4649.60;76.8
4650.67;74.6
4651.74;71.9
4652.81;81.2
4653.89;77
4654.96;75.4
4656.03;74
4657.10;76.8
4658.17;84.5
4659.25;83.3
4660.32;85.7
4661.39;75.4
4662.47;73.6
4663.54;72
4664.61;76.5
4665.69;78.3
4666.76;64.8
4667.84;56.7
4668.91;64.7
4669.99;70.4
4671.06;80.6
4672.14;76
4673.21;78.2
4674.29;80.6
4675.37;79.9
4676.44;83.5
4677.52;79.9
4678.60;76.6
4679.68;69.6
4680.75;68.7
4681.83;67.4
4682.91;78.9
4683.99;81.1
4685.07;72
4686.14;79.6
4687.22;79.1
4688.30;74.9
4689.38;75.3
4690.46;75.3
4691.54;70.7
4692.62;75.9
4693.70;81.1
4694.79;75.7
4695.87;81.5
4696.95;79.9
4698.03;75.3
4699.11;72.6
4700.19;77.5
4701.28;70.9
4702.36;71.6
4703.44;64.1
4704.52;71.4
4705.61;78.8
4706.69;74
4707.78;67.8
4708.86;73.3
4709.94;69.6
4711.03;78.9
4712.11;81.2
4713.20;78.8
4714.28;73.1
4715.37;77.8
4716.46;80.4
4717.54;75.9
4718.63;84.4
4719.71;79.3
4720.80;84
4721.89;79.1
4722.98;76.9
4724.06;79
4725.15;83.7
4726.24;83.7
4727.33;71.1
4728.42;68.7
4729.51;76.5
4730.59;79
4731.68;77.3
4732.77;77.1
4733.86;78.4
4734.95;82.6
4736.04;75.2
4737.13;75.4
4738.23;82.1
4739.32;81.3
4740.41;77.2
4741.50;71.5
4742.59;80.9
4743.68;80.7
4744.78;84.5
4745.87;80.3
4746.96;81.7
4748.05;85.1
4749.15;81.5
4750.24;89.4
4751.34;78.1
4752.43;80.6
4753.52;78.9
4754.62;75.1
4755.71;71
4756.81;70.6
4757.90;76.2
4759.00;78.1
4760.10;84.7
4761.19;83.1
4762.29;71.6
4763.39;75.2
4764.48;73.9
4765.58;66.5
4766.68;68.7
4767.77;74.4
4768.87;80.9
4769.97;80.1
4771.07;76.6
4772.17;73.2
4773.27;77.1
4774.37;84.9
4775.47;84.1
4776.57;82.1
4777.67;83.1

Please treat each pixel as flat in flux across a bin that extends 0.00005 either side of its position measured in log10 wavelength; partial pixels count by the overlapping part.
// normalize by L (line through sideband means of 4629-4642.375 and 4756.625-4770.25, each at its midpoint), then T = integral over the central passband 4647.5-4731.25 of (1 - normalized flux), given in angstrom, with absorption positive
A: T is 2.2 angstrom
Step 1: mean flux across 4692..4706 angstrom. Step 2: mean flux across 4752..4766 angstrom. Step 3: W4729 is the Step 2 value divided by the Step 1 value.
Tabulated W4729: 1.01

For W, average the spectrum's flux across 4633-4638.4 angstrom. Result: 80.9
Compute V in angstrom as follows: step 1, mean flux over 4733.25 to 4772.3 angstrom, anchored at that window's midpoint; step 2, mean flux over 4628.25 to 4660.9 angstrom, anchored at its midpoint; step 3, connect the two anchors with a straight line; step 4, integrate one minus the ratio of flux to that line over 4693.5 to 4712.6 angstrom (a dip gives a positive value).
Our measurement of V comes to 0.9 angstrom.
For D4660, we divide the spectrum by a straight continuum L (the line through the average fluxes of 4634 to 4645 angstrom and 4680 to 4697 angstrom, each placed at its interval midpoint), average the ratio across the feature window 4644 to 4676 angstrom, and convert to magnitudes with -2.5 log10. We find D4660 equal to 0.03 mag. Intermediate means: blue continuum 79.1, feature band 75.3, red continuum 75.9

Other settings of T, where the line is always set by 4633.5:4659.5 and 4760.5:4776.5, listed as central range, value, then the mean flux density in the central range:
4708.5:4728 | -0.3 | 78.3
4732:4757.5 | -0.7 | 79.1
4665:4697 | 0.9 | 75.2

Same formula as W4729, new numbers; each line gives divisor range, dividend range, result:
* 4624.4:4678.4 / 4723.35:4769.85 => 1.01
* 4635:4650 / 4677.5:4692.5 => 0.97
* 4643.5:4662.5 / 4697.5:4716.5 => 0.97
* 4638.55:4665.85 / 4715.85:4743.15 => 1.02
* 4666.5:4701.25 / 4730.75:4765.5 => 1.04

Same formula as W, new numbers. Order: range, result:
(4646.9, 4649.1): 74.2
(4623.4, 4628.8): 81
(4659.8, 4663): 78.1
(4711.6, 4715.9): 77.6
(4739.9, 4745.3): 78.9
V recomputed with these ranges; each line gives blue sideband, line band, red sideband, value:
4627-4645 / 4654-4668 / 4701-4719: 0.4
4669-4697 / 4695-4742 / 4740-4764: 0.6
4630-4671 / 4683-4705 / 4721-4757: 0.6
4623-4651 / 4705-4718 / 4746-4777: 0.4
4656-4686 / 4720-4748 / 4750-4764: -0.7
